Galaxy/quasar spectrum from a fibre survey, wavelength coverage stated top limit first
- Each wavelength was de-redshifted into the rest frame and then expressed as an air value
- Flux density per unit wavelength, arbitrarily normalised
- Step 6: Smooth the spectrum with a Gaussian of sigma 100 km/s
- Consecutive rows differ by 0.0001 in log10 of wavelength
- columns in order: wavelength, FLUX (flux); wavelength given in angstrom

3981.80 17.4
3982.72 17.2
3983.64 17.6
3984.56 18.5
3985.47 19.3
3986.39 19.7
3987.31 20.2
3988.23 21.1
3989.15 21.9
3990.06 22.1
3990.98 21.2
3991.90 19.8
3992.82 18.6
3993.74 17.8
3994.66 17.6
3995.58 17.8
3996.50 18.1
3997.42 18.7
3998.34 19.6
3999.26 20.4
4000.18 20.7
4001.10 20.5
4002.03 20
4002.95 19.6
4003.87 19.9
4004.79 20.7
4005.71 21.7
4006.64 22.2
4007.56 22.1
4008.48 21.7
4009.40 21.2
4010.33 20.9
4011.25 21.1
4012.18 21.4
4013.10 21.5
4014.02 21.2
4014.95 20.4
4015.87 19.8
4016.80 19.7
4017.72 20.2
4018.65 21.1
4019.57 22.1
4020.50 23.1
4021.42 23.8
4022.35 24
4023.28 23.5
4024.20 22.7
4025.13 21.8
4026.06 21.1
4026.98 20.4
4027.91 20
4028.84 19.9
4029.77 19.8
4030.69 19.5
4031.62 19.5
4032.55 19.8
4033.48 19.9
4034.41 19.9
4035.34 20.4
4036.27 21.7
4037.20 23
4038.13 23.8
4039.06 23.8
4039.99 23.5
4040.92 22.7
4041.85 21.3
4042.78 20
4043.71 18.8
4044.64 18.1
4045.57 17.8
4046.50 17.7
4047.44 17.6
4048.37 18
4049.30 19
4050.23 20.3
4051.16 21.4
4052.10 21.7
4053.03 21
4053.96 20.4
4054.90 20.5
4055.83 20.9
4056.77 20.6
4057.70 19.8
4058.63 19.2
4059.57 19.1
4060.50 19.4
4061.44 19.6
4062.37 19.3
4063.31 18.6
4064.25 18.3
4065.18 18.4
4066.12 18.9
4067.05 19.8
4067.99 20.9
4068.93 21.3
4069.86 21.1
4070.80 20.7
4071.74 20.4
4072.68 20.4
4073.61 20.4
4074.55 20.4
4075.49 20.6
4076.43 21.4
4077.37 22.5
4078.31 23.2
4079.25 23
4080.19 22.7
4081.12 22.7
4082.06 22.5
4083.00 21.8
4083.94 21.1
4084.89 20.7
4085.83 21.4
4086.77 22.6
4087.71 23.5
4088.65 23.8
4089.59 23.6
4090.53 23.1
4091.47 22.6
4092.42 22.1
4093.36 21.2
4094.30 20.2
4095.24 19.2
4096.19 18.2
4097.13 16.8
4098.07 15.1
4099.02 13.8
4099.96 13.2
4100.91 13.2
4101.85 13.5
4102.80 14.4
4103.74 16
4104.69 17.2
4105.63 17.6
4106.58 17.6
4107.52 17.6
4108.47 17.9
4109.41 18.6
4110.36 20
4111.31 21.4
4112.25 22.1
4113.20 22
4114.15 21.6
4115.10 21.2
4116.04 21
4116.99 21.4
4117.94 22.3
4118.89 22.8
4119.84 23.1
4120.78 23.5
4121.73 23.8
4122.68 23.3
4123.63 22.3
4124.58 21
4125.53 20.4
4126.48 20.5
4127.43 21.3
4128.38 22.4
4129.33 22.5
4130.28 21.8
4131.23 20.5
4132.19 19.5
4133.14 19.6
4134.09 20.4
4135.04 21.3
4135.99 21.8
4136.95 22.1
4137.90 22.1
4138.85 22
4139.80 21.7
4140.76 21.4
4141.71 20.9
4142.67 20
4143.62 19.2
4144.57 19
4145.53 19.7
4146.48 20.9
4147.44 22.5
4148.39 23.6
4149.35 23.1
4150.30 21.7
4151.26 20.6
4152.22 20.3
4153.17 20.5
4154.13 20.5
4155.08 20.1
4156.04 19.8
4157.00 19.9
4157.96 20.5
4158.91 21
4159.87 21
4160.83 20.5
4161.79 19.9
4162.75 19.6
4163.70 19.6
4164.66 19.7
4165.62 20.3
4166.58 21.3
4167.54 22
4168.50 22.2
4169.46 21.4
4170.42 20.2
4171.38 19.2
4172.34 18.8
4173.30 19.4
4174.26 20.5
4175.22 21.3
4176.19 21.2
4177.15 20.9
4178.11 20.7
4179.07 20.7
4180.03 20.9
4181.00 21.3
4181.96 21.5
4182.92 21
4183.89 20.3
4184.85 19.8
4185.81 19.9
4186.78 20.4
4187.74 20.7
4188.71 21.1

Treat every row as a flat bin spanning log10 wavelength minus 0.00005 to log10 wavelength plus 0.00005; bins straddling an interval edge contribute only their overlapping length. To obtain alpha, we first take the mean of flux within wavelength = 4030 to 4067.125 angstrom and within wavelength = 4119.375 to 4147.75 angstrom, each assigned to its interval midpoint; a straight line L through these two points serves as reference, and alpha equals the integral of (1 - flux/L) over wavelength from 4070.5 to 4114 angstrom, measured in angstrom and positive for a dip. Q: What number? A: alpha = 1.8 angstrom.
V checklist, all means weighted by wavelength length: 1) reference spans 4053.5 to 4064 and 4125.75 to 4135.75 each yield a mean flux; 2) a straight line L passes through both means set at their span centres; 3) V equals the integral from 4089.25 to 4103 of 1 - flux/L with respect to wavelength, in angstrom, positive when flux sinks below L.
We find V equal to 1.58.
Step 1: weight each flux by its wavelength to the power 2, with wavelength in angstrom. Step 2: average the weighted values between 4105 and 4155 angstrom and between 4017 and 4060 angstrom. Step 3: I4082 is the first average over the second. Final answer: 1.1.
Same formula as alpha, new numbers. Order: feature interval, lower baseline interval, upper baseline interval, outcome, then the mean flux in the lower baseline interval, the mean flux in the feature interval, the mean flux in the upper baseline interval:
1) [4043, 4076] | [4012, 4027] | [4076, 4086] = 3.4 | 21.7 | 19.7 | 22.1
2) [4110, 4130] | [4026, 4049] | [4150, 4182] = -1.4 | 20.3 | 21.9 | 20.5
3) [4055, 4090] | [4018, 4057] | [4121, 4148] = 0.1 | 20.8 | 20.9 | 21.2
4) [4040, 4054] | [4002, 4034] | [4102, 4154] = 0.8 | 21.1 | 19.8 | 20.8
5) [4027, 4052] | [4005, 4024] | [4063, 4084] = 1.2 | 21.6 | 20.3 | 20.9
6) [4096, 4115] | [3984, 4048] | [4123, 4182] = 3.0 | 20.6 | 17.5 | 20.8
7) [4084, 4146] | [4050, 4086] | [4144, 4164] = 1.2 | 20.7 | 20.3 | 20.7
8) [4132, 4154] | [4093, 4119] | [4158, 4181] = -1.6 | 18.4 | 21.1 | 20.6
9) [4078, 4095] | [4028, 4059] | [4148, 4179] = -1.5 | 20.3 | 22.3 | 20.7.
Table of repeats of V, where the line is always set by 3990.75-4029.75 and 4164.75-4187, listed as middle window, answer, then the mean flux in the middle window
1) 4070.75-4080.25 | -0.34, 21.4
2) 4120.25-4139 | -0.86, 21.6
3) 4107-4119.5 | -0.07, 20.8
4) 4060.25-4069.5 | 0.54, 19.5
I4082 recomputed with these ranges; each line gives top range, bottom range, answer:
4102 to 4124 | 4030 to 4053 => 1.03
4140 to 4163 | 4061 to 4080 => 1.05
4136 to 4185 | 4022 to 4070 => 1.08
